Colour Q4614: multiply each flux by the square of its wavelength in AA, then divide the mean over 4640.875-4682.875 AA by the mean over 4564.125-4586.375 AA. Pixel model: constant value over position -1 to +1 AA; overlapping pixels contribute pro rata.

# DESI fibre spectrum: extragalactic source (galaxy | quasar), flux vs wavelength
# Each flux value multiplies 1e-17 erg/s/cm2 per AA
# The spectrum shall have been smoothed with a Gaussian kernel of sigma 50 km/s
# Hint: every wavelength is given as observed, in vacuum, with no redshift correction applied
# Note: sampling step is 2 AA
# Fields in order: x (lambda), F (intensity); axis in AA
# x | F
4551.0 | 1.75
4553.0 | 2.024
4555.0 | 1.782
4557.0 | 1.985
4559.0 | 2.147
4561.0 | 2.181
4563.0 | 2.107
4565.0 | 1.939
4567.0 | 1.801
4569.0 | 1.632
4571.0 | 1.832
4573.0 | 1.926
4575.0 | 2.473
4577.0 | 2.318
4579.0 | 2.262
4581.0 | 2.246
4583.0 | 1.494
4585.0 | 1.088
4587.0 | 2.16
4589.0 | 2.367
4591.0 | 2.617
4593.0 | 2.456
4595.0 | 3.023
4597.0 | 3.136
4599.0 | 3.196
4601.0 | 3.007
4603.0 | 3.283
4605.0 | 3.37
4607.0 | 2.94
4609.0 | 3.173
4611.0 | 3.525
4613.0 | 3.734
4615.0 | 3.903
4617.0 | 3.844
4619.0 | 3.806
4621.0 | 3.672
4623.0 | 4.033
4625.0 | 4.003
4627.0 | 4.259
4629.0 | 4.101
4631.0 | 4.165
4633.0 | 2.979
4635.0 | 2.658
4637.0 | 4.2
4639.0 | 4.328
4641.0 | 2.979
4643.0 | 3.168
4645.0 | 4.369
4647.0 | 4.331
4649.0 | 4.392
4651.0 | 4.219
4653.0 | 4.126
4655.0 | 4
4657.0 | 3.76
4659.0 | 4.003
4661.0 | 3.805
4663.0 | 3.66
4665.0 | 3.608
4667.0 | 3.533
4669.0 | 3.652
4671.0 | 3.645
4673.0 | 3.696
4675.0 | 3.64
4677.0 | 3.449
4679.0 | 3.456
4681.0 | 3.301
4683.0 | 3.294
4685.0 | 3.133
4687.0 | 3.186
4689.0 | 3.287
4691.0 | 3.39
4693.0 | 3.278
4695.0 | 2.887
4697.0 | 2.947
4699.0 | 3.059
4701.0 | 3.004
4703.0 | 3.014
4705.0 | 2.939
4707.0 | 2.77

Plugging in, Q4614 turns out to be 2.04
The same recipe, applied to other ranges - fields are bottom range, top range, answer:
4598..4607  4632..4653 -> 1.21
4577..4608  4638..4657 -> 1.59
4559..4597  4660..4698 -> 1.67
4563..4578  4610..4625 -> 1.94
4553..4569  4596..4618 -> 1.75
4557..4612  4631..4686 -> 1.57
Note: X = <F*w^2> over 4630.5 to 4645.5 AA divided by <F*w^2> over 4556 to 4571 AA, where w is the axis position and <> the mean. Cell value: 1.9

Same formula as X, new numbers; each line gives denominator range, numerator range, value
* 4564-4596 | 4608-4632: 1.86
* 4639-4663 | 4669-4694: 0.88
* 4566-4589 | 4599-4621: 1.80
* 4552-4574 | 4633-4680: 2.01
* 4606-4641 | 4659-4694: 0.96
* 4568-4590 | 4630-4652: 1.97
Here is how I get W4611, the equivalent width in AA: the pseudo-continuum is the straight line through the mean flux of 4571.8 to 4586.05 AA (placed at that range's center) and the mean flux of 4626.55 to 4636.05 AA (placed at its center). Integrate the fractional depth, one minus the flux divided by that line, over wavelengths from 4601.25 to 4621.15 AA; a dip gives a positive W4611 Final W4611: -3.49 AA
